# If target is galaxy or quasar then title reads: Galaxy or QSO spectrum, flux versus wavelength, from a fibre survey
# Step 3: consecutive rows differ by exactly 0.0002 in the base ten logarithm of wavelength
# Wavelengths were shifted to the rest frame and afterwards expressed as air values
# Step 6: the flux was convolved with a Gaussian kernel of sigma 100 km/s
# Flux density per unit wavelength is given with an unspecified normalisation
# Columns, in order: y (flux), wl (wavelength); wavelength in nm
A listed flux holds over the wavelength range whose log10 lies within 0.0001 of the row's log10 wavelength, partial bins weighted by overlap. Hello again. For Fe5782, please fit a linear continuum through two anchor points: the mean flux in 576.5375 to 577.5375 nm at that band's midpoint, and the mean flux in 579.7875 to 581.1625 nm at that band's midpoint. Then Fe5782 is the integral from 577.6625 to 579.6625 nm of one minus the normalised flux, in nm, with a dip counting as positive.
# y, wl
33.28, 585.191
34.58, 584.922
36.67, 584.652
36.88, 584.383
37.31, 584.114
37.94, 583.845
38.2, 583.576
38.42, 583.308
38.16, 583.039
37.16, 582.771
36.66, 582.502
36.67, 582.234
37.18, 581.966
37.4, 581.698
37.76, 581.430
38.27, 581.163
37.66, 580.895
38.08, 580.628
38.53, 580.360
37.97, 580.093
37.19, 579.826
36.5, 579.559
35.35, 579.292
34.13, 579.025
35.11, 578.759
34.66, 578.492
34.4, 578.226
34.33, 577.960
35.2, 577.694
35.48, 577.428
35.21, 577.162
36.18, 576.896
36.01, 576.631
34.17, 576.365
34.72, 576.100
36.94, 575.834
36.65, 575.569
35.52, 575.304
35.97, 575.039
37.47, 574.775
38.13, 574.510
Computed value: 0.10 nm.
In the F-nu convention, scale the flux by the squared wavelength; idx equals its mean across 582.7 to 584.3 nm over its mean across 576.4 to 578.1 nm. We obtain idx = 1.1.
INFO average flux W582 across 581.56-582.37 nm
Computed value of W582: 37.1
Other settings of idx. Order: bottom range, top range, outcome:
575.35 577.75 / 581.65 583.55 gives 1.07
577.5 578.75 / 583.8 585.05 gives 1.08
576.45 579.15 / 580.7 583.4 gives 1.09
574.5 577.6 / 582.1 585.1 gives 1.06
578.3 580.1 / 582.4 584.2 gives 1.07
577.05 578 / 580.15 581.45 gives 1.10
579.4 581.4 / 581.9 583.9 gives 1.00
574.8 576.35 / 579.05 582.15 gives 1.06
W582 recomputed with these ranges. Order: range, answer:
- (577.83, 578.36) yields 34.4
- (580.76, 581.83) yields 37.8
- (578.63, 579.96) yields 35.7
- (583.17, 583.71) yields 38.3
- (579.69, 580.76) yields 37.9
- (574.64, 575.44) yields 36.3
